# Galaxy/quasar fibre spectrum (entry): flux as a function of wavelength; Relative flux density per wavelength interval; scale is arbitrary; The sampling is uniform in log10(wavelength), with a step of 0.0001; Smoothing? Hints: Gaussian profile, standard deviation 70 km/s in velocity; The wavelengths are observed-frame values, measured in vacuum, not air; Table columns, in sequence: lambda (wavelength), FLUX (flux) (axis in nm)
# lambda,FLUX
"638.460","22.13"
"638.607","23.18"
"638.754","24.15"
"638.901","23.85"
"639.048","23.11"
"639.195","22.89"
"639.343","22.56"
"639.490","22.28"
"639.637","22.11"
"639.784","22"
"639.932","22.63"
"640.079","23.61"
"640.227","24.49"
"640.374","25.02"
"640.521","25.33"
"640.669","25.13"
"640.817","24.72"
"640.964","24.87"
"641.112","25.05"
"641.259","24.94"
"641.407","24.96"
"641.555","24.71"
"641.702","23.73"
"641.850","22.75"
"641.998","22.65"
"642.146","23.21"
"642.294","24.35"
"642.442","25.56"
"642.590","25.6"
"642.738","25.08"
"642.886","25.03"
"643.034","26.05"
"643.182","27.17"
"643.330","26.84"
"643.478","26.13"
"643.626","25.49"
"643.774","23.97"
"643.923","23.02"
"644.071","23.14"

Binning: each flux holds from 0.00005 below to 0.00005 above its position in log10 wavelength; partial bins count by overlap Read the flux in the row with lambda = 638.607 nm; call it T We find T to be 23.18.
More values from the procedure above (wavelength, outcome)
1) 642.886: 25.03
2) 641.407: 24.96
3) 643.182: 27.17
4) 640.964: 24.87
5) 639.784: 22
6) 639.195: 22.89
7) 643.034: 26.05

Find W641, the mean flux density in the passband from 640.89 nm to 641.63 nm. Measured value 24.9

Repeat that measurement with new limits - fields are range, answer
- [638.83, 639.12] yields 23.5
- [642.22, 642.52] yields 24.9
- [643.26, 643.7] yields 26.2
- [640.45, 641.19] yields 25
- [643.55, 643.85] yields 24.7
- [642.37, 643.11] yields 25.5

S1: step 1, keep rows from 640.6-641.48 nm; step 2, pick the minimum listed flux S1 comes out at 24.72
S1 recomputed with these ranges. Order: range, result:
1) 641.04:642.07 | 22.65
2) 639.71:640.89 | 22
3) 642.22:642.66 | 24.35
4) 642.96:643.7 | 25.49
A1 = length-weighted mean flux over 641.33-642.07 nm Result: 23.8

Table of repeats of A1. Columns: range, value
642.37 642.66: 25.6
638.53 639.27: 23.4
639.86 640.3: 23.6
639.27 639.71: 22.3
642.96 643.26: 26.6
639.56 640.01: 22.3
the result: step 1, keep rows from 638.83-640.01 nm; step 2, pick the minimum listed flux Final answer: 22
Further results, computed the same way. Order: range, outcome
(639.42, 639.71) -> 22.11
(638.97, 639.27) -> 22.89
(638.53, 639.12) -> 23.11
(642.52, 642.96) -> 25.03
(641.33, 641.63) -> 24.71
